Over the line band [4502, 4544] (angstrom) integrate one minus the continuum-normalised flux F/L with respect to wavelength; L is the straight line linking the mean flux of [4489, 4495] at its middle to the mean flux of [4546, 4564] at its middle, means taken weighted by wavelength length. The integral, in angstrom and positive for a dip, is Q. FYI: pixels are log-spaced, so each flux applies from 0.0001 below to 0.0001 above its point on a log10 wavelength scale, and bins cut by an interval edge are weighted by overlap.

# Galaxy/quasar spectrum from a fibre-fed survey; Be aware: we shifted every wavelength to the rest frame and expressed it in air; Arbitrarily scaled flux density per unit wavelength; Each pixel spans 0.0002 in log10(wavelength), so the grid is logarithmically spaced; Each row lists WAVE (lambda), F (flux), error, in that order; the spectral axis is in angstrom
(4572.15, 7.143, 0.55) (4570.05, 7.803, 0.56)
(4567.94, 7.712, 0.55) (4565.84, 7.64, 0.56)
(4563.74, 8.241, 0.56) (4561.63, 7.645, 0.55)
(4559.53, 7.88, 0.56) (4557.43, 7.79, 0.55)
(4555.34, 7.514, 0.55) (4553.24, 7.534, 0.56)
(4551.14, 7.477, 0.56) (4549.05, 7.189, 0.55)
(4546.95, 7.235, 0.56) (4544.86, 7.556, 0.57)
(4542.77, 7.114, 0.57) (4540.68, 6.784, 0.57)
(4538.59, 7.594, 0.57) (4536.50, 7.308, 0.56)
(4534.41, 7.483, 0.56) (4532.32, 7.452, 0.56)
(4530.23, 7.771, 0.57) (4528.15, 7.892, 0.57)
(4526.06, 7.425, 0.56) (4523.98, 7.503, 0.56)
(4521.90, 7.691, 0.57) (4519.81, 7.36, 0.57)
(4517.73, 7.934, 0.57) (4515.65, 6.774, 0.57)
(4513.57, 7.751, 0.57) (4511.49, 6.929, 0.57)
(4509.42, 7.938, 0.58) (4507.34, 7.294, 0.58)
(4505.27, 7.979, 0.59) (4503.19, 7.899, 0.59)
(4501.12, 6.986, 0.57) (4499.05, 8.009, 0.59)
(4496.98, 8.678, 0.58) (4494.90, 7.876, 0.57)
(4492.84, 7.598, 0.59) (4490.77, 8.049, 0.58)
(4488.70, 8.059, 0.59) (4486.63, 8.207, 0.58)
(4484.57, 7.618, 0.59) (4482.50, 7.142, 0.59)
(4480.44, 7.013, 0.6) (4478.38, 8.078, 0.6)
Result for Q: 1.3 angstrom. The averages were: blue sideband 7.87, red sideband 7.58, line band 7.49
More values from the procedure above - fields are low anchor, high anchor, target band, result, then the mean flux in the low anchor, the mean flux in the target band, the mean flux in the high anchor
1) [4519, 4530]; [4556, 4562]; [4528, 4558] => 1.0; 7.59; 7.43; 7.78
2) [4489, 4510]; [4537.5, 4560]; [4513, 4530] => 0.2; 7.84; 7.55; 7.42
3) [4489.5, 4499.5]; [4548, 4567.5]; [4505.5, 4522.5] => 1.0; 8.04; 7.48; 7.66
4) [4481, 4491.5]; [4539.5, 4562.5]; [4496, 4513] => -0.1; 7.77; 7.72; 7.43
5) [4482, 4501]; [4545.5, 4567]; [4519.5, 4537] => 0.4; 7.89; 7.55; 7.61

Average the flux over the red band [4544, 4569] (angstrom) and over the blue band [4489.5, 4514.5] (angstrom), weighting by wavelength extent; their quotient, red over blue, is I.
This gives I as 0.98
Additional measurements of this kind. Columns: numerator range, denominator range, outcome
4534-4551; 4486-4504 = 0.92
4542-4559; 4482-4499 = 0.94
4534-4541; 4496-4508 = 0.94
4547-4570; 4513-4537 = 1.02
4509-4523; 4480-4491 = 0.97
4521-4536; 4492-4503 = 0.97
